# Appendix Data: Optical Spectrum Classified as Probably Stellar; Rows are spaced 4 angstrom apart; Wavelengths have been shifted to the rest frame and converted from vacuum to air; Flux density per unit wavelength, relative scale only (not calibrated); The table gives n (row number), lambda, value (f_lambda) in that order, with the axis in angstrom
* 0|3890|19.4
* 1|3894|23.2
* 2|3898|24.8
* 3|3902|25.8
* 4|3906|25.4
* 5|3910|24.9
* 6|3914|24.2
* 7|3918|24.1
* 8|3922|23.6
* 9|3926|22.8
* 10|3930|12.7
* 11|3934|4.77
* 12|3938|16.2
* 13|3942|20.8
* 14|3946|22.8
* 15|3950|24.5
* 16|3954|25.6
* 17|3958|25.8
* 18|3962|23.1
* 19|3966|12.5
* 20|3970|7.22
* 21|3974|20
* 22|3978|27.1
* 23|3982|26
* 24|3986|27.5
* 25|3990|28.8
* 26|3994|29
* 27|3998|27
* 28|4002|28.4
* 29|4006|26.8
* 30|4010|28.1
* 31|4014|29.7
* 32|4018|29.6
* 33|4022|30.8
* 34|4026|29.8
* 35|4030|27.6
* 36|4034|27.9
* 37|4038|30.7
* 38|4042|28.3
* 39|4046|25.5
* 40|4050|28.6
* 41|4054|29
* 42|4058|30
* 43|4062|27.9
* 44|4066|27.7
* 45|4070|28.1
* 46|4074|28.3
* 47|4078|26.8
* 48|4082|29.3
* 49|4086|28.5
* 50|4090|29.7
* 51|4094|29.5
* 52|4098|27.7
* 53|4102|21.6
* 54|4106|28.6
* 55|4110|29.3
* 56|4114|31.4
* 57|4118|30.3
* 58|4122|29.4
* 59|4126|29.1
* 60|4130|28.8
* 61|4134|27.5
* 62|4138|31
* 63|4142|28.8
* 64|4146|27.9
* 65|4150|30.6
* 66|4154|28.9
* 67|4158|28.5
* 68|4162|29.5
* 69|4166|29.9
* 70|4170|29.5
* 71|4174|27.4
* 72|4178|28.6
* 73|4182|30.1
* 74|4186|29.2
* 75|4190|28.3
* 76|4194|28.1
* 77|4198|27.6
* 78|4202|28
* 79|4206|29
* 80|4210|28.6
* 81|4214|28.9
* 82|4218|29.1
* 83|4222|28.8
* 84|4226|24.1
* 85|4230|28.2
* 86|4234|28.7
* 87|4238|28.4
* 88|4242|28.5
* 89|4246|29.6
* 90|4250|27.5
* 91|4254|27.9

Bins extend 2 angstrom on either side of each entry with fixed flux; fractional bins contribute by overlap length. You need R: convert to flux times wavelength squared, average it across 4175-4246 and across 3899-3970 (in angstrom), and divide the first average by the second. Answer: 1.6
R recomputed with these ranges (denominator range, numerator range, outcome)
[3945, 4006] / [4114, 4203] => 1.33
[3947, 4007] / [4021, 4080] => 1.23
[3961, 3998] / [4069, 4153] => 1.35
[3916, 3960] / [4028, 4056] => 1.46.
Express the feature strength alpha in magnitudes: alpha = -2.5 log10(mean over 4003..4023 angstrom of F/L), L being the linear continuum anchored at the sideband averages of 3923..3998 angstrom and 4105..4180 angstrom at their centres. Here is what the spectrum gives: -0.224 mag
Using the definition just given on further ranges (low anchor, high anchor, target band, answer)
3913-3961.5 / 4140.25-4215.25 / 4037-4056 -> -0.16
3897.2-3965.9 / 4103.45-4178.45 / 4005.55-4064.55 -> -0.14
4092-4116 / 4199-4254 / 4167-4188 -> -0.03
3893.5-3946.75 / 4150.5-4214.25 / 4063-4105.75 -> -0.08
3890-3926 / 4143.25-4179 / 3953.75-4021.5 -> 0.03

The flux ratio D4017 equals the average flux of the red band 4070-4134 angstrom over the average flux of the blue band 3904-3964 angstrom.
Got 1.33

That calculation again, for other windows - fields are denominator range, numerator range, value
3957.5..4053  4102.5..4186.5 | 1.12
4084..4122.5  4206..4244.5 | 0.99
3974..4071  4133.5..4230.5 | 1.02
